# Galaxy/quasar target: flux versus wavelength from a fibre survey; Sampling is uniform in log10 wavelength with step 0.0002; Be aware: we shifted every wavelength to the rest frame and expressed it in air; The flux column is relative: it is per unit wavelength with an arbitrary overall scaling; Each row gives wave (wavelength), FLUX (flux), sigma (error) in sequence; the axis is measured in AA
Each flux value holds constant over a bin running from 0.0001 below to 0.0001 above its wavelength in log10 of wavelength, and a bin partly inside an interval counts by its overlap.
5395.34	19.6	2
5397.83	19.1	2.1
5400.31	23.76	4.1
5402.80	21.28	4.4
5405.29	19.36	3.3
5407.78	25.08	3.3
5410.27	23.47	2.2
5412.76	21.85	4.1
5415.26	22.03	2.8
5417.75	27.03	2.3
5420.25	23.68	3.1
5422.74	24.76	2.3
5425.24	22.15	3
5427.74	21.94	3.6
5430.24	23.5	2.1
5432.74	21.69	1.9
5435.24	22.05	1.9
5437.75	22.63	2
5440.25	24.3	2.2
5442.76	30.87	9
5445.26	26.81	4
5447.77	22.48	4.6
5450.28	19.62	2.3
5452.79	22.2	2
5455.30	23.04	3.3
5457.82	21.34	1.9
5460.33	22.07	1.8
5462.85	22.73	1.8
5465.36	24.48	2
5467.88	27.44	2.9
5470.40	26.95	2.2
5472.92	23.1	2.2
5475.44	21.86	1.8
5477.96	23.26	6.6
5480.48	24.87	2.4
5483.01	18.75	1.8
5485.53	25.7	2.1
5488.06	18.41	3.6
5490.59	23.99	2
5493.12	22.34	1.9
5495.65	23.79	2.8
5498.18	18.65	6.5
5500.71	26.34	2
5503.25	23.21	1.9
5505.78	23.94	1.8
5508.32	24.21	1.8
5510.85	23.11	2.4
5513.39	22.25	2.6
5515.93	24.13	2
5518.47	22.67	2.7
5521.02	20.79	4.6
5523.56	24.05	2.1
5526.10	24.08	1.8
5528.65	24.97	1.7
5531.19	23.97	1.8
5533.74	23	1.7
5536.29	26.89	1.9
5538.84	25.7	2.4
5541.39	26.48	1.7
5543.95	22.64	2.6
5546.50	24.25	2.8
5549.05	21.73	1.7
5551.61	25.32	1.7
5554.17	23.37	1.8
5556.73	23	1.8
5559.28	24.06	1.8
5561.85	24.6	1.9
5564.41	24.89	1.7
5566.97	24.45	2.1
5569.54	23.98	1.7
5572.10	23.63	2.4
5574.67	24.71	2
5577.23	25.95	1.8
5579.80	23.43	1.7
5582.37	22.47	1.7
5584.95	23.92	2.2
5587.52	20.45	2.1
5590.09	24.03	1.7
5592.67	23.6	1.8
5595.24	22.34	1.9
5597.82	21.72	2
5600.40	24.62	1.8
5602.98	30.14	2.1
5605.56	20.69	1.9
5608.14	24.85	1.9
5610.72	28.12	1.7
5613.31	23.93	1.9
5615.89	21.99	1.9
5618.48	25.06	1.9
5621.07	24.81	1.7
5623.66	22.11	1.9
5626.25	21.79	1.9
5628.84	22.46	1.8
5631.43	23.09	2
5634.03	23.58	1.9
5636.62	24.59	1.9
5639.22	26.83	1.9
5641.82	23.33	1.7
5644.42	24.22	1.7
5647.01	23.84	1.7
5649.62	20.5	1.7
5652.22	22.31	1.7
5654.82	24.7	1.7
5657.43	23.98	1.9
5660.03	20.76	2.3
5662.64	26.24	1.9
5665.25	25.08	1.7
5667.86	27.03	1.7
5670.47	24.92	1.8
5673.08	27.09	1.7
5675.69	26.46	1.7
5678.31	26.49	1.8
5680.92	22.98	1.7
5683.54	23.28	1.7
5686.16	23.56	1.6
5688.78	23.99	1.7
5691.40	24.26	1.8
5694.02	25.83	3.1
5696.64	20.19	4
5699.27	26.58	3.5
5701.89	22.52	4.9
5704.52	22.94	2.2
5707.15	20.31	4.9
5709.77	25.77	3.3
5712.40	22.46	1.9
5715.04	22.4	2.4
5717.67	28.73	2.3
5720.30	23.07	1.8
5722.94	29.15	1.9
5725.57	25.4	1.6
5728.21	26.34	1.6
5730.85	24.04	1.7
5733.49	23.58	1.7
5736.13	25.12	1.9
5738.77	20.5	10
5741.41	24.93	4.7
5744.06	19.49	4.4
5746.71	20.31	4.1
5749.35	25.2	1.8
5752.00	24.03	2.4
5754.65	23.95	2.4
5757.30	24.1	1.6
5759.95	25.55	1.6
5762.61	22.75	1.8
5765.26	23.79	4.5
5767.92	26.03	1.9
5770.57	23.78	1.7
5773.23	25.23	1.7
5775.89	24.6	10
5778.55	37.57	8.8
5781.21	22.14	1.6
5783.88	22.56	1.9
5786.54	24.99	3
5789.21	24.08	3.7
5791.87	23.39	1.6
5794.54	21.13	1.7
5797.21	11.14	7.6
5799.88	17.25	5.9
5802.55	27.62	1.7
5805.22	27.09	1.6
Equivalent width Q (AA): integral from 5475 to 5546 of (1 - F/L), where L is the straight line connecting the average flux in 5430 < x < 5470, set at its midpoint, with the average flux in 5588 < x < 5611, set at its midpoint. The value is 1.4 AA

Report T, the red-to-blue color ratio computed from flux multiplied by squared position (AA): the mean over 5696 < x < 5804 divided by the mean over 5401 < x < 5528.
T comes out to 1.13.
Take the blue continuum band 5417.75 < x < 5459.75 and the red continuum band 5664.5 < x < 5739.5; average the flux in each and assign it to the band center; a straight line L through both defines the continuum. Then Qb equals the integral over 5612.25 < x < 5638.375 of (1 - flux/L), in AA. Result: 0.9 AA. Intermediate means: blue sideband 23.4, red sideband 24.5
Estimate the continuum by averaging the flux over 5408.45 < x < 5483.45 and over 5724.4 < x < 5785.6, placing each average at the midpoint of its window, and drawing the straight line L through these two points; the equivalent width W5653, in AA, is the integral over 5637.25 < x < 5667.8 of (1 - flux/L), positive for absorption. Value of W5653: 0.19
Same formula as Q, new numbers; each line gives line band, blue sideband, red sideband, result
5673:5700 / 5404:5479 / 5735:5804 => -1.10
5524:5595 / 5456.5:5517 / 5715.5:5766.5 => -1.67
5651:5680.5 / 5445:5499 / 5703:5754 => -1.65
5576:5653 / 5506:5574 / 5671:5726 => 1.52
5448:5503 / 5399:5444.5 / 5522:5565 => 2.10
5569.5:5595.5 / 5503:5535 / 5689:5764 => 0.06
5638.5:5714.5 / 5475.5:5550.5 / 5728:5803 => -1.84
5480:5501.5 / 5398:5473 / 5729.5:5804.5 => 0.97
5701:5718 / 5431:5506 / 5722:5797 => 0.51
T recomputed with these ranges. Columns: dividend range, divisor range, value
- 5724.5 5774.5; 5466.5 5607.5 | 1.09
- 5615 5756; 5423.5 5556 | 1.10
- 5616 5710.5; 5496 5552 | 1.06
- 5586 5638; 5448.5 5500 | 1.09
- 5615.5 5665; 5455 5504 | 1.08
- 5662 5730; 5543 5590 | 1.09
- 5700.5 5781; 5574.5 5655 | 1.08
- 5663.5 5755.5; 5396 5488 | 1.15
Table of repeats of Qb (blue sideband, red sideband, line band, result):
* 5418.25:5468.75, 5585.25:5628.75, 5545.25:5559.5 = 0.0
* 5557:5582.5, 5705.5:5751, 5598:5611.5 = -0.6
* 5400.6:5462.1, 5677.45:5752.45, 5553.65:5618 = -1.2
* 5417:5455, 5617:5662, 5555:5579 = -0.8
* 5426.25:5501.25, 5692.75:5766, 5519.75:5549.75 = -0.9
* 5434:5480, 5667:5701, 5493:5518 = 0.8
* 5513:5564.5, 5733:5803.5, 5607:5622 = -0.6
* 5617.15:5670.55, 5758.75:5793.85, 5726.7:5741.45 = 0.4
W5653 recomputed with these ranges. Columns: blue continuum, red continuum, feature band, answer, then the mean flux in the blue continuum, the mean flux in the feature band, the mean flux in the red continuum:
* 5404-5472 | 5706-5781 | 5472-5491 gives 1.0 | 23.5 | 22.4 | 24.6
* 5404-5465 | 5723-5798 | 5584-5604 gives -0.2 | 23.2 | 23.8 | 24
